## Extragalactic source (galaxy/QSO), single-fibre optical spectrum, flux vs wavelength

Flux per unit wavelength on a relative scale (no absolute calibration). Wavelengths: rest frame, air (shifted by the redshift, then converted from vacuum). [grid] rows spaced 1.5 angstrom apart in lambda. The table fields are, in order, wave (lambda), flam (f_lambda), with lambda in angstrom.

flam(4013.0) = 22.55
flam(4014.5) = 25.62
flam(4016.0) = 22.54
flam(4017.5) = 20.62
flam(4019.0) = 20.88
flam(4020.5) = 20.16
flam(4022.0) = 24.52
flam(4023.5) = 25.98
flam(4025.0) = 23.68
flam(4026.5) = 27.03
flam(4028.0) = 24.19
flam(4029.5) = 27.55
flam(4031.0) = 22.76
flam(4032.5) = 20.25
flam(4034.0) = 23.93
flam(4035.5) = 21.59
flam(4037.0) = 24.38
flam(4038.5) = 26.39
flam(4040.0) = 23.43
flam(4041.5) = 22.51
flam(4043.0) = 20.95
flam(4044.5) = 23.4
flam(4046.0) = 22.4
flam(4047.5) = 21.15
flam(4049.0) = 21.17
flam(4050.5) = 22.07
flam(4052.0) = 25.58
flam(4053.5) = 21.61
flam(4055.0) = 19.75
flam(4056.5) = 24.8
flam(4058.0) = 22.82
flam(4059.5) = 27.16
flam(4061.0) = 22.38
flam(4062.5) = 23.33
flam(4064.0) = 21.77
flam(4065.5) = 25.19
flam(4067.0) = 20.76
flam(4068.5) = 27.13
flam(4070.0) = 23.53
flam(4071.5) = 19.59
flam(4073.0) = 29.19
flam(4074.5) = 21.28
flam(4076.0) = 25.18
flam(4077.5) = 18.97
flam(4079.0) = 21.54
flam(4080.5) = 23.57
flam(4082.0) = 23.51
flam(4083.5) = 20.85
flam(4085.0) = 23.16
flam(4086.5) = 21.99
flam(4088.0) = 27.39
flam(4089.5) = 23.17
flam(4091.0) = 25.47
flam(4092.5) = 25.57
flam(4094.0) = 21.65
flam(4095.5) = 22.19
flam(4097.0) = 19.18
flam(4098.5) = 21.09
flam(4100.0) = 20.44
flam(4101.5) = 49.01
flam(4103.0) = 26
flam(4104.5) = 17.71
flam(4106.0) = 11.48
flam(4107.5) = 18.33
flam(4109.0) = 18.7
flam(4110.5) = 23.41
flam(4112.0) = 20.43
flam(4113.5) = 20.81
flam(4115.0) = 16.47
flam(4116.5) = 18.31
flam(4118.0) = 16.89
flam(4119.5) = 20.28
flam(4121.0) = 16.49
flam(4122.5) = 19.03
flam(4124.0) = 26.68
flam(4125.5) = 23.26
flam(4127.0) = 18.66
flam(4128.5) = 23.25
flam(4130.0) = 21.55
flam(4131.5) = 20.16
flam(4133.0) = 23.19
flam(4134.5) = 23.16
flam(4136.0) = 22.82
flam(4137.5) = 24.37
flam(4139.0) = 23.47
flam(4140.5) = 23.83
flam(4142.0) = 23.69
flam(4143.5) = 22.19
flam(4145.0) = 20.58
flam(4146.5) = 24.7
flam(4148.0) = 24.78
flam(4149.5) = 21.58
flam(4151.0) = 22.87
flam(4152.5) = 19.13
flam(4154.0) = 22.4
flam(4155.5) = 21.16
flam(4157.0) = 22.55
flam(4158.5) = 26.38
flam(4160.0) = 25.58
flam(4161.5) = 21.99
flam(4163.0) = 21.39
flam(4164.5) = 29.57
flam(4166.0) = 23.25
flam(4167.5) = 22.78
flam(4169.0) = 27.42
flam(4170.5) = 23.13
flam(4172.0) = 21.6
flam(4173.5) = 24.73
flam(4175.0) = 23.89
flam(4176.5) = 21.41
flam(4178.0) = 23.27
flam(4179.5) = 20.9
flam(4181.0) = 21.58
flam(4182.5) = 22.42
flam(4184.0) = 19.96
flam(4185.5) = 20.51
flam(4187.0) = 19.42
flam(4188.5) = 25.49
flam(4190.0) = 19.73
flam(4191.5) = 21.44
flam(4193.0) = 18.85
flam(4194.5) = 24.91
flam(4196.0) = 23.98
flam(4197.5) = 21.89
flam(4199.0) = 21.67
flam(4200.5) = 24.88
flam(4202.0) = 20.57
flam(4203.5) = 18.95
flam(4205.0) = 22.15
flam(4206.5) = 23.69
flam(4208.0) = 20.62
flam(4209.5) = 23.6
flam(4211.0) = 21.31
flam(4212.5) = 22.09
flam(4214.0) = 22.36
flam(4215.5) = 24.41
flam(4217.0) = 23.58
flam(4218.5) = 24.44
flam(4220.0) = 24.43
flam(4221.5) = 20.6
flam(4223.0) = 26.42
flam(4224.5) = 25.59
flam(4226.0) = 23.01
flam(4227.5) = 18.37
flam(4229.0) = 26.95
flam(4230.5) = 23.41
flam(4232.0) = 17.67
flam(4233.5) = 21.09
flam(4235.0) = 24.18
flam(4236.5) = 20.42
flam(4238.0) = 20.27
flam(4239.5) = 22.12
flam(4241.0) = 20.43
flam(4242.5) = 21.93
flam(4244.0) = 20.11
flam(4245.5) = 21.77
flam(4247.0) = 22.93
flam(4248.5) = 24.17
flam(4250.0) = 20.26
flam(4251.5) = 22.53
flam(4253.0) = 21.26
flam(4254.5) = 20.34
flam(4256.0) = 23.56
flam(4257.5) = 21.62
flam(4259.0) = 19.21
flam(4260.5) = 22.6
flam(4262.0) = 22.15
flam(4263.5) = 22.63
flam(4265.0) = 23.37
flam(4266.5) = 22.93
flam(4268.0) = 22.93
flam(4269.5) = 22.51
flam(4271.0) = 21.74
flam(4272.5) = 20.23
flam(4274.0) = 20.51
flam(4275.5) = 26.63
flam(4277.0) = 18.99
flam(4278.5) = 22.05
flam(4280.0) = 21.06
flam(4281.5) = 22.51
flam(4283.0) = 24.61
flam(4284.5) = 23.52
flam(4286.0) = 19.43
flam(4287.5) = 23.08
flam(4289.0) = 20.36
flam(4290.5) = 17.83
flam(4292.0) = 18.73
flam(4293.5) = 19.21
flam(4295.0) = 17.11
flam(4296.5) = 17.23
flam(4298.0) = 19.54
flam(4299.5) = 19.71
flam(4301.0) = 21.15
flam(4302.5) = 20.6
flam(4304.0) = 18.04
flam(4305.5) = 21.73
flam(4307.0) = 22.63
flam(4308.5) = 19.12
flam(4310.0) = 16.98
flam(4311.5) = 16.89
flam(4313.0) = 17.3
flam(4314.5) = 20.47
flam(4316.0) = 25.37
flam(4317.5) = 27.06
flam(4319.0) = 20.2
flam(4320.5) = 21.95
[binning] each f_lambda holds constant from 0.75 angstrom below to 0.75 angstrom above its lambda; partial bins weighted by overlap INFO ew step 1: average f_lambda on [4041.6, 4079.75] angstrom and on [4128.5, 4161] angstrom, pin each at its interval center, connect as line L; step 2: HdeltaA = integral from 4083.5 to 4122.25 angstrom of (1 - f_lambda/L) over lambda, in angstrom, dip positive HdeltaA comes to 1.89 angstrom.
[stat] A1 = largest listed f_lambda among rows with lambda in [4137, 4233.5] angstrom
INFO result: 29.57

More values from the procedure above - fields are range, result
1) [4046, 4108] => 49.01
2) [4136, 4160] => 26.38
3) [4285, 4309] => 23.08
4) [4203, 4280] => 26.95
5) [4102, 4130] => 26.68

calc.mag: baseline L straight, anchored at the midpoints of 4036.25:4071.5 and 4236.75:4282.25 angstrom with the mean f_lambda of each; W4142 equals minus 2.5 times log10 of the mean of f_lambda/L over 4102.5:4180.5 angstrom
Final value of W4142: 0.03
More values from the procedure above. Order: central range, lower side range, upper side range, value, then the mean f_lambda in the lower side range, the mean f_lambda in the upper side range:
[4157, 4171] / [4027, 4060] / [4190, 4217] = -0.10 mag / 23.2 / 22.2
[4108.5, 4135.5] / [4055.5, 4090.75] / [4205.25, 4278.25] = 0.12 mag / 23.4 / 22.2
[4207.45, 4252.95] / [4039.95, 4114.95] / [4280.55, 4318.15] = -0.06 mag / 22.8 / 20.4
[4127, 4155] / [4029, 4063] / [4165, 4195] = 0.00 mag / 23.1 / 22.4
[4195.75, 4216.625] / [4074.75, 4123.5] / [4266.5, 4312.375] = -0.06 mag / 21.8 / 20.6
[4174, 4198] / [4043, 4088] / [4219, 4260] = 0.02 mag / 23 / 22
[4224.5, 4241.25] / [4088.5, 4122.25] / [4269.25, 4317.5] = -0.05 mag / 21.5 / 20.6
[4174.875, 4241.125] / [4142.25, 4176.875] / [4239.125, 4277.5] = 0.02 mag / 23.3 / 21.9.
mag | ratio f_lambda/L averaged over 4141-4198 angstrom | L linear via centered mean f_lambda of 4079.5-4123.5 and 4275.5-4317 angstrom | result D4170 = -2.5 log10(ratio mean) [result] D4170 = -0.07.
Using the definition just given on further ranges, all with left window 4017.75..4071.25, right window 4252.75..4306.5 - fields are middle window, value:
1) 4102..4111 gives 0.14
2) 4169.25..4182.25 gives -0.03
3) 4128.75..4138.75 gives -0.01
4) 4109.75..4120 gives 0.16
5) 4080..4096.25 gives -0.03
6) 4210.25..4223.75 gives -0.08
